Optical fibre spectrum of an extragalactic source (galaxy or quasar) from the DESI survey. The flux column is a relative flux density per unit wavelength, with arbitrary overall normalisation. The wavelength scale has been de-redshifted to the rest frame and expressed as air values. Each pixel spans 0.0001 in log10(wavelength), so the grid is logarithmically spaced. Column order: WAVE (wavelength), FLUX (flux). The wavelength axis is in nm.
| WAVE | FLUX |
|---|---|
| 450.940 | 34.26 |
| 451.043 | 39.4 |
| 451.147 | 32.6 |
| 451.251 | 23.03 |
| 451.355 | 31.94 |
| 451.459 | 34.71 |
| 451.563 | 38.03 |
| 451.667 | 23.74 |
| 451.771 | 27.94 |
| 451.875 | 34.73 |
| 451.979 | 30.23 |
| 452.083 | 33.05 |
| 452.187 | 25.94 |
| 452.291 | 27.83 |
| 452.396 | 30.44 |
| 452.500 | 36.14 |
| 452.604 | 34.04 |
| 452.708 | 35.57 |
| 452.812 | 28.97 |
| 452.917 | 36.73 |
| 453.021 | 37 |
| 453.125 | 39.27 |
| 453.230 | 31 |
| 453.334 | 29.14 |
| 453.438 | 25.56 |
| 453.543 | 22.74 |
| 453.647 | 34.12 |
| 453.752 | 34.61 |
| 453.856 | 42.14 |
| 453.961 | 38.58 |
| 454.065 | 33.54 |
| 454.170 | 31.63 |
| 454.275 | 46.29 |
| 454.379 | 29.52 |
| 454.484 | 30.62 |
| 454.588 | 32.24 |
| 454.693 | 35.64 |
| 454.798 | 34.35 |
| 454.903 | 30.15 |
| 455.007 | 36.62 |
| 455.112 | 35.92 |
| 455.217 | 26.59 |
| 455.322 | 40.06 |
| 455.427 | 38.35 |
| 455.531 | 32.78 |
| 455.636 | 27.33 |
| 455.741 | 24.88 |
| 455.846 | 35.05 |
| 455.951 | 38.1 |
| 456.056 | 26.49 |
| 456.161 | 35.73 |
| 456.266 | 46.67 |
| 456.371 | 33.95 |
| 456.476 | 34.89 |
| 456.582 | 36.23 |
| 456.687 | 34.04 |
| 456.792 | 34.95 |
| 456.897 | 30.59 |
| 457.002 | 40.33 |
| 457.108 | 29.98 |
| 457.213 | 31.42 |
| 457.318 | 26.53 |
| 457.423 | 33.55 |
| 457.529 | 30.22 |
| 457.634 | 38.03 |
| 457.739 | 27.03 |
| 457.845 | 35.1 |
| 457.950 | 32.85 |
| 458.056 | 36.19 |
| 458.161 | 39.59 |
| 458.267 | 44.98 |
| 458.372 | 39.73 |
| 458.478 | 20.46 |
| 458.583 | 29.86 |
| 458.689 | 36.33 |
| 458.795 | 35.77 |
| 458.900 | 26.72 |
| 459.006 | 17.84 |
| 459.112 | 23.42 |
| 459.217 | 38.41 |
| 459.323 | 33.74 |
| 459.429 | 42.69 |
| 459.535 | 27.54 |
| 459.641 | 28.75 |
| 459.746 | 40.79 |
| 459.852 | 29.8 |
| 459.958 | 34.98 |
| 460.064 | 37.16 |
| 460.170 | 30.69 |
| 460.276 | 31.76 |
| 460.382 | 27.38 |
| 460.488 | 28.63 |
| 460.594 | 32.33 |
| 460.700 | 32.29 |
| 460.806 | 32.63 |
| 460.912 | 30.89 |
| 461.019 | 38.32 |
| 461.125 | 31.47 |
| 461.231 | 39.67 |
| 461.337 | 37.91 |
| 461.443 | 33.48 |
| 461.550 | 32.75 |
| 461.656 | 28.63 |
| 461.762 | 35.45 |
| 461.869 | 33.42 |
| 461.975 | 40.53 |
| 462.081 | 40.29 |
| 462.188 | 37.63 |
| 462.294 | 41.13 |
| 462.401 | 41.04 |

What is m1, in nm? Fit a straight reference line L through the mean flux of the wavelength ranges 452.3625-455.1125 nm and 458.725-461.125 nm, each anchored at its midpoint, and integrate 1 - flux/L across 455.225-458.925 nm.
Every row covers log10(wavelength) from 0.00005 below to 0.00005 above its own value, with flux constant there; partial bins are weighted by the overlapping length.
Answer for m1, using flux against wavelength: -0.115 nm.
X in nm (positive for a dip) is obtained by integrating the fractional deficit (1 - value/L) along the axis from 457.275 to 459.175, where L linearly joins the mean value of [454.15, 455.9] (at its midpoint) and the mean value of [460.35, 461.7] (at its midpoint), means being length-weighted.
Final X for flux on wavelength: 0.07 nm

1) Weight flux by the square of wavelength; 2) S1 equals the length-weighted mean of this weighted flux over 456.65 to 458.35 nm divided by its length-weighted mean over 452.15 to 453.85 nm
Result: 1.09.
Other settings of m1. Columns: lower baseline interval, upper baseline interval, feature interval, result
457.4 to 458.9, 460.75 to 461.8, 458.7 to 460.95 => 0.15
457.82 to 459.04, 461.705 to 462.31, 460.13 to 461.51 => 0.13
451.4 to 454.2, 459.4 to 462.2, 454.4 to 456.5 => -0.05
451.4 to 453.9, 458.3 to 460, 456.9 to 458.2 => -0.05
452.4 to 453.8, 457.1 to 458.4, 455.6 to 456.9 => -0.01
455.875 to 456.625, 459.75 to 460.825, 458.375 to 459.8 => 0.09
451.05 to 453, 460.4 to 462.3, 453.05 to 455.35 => -0.09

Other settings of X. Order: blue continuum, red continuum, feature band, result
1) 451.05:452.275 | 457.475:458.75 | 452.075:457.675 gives -0.17 nm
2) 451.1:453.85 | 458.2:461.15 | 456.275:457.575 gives -0.06 nm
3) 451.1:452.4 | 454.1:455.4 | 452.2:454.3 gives -0.08 nm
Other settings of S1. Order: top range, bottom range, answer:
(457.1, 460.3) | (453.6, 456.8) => 0.96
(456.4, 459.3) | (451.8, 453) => 1.04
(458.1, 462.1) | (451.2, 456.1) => 1.05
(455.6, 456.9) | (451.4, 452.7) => 1.10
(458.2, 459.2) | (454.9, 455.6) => 0.91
